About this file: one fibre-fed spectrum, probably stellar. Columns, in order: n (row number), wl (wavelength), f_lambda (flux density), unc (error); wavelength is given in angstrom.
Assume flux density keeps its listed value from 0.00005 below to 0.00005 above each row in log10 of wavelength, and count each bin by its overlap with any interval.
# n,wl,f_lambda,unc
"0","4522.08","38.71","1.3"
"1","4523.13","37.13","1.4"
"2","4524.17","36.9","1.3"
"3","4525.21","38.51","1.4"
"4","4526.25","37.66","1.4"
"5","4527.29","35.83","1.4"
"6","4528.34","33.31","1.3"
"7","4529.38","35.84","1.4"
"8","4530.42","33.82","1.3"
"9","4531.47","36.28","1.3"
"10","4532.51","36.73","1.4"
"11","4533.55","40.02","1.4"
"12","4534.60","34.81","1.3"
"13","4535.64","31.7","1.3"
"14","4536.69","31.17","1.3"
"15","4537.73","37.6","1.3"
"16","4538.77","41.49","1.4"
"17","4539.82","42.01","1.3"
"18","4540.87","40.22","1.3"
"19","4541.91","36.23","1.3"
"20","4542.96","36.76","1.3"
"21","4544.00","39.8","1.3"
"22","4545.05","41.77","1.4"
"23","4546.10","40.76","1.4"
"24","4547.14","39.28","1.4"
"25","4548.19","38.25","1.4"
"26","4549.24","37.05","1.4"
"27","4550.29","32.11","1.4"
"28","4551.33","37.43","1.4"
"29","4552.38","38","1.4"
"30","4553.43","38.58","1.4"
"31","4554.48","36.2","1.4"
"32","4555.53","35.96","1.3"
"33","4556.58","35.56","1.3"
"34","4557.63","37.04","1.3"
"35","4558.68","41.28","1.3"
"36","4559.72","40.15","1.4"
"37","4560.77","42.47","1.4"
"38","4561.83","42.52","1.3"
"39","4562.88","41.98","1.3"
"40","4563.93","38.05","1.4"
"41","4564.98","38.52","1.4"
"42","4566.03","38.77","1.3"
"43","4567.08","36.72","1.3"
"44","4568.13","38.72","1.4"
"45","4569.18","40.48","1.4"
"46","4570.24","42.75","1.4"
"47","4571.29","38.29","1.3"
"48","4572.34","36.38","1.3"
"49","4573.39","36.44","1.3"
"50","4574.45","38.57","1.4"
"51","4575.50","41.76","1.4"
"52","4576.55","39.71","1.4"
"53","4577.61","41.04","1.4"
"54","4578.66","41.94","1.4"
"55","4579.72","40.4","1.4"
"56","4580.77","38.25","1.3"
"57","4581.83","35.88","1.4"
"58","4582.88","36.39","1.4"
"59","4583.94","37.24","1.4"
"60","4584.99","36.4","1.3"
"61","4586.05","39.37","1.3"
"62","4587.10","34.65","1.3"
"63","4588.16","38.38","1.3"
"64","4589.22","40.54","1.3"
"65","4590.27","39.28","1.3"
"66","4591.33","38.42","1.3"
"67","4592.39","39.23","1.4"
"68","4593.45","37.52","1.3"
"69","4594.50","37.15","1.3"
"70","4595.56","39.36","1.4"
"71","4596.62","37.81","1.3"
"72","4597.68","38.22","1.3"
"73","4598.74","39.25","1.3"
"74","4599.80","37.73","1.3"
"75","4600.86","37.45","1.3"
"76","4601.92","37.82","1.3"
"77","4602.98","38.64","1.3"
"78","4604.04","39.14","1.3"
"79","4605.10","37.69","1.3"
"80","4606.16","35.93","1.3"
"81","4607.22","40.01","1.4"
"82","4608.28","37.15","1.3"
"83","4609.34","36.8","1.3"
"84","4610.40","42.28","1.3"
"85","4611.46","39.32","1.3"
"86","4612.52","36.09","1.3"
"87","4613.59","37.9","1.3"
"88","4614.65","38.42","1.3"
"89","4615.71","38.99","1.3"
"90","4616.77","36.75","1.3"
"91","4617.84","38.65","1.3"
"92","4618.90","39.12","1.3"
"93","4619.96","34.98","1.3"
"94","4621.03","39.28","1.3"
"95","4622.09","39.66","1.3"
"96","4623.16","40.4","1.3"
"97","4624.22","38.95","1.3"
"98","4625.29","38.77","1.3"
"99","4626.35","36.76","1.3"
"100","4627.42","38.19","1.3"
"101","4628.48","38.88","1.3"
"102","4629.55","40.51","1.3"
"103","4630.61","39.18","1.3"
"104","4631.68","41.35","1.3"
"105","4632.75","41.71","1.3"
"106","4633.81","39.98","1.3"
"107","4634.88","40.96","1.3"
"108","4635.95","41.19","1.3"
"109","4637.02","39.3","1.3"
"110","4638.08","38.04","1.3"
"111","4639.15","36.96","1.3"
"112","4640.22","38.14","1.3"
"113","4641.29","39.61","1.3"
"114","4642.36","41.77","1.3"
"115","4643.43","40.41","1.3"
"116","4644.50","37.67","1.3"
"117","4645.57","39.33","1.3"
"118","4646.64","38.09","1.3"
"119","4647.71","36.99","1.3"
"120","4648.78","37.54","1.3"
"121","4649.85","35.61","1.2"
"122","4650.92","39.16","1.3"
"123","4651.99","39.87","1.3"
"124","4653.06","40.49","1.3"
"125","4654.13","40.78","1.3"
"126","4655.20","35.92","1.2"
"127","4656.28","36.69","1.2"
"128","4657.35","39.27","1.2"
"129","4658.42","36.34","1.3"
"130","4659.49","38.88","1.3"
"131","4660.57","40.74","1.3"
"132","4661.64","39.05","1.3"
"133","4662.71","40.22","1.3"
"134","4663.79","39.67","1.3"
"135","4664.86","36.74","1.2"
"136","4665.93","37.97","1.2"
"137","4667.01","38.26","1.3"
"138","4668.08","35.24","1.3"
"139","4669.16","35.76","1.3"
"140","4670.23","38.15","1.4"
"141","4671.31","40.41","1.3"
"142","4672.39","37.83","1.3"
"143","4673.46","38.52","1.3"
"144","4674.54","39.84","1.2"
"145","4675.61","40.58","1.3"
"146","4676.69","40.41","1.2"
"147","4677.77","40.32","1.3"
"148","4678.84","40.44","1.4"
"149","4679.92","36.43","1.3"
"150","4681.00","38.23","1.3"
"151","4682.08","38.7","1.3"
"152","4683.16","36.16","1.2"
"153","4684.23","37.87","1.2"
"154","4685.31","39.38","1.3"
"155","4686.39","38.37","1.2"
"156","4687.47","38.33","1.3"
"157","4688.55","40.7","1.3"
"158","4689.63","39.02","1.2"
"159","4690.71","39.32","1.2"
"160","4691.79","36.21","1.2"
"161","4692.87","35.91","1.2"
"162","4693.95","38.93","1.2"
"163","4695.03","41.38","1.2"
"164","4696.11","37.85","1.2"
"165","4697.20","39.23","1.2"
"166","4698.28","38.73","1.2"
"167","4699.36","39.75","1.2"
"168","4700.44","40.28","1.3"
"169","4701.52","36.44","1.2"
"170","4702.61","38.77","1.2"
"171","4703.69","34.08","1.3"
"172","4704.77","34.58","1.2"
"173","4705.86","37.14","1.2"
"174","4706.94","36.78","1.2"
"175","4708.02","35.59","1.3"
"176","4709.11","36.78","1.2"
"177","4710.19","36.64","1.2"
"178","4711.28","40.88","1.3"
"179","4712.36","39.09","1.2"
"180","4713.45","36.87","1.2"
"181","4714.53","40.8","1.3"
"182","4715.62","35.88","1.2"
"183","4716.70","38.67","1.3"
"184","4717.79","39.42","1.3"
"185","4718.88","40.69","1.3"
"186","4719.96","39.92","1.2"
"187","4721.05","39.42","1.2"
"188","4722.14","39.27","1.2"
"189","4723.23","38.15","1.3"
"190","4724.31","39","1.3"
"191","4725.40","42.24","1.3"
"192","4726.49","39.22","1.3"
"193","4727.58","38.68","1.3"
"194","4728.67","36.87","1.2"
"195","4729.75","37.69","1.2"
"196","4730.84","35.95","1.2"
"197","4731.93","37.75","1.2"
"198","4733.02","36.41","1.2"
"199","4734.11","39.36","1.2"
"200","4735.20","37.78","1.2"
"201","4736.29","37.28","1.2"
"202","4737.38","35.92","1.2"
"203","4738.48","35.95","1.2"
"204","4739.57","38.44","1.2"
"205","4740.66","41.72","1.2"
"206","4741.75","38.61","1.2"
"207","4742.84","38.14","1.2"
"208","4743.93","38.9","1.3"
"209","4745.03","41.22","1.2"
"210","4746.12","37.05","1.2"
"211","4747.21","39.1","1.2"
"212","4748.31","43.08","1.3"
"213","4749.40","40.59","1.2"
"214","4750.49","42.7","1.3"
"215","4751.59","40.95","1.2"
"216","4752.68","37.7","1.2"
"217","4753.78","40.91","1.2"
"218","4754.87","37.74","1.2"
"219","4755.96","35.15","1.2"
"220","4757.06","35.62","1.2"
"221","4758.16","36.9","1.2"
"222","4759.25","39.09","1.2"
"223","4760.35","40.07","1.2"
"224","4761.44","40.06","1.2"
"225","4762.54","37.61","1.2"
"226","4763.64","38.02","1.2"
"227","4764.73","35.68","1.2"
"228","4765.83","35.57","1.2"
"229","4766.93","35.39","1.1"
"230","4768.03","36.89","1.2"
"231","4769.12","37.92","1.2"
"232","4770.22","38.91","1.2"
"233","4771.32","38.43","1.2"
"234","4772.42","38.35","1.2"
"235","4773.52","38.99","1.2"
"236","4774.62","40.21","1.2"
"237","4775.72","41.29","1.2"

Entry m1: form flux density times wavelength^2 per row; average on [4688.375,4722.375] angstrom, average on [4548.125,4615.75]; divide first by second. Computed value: 1.05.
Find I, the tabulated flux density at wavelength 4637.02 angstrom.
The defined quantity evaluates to 39.3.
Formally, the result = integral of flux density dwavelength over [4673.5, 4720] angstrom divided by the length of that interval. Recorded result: 38.4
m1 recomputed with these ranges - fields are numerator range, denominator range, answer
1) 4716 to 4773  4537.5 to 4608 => 1.07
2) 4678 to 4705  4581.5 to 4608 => 1.05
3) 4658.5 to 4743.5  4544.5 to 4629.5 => 1.05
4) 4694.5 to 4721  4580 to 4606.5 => 1.06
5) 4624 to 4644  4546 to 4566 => 1.06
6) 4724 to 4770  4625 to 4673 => 1.03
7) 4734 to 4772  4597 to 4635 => 1.05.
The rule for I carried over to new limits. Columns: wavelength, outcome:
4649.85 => 35.61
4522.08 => 38.71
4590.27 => 39.28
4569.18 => 40.48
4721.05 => 39.42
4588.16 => 38.38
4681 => 38.23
